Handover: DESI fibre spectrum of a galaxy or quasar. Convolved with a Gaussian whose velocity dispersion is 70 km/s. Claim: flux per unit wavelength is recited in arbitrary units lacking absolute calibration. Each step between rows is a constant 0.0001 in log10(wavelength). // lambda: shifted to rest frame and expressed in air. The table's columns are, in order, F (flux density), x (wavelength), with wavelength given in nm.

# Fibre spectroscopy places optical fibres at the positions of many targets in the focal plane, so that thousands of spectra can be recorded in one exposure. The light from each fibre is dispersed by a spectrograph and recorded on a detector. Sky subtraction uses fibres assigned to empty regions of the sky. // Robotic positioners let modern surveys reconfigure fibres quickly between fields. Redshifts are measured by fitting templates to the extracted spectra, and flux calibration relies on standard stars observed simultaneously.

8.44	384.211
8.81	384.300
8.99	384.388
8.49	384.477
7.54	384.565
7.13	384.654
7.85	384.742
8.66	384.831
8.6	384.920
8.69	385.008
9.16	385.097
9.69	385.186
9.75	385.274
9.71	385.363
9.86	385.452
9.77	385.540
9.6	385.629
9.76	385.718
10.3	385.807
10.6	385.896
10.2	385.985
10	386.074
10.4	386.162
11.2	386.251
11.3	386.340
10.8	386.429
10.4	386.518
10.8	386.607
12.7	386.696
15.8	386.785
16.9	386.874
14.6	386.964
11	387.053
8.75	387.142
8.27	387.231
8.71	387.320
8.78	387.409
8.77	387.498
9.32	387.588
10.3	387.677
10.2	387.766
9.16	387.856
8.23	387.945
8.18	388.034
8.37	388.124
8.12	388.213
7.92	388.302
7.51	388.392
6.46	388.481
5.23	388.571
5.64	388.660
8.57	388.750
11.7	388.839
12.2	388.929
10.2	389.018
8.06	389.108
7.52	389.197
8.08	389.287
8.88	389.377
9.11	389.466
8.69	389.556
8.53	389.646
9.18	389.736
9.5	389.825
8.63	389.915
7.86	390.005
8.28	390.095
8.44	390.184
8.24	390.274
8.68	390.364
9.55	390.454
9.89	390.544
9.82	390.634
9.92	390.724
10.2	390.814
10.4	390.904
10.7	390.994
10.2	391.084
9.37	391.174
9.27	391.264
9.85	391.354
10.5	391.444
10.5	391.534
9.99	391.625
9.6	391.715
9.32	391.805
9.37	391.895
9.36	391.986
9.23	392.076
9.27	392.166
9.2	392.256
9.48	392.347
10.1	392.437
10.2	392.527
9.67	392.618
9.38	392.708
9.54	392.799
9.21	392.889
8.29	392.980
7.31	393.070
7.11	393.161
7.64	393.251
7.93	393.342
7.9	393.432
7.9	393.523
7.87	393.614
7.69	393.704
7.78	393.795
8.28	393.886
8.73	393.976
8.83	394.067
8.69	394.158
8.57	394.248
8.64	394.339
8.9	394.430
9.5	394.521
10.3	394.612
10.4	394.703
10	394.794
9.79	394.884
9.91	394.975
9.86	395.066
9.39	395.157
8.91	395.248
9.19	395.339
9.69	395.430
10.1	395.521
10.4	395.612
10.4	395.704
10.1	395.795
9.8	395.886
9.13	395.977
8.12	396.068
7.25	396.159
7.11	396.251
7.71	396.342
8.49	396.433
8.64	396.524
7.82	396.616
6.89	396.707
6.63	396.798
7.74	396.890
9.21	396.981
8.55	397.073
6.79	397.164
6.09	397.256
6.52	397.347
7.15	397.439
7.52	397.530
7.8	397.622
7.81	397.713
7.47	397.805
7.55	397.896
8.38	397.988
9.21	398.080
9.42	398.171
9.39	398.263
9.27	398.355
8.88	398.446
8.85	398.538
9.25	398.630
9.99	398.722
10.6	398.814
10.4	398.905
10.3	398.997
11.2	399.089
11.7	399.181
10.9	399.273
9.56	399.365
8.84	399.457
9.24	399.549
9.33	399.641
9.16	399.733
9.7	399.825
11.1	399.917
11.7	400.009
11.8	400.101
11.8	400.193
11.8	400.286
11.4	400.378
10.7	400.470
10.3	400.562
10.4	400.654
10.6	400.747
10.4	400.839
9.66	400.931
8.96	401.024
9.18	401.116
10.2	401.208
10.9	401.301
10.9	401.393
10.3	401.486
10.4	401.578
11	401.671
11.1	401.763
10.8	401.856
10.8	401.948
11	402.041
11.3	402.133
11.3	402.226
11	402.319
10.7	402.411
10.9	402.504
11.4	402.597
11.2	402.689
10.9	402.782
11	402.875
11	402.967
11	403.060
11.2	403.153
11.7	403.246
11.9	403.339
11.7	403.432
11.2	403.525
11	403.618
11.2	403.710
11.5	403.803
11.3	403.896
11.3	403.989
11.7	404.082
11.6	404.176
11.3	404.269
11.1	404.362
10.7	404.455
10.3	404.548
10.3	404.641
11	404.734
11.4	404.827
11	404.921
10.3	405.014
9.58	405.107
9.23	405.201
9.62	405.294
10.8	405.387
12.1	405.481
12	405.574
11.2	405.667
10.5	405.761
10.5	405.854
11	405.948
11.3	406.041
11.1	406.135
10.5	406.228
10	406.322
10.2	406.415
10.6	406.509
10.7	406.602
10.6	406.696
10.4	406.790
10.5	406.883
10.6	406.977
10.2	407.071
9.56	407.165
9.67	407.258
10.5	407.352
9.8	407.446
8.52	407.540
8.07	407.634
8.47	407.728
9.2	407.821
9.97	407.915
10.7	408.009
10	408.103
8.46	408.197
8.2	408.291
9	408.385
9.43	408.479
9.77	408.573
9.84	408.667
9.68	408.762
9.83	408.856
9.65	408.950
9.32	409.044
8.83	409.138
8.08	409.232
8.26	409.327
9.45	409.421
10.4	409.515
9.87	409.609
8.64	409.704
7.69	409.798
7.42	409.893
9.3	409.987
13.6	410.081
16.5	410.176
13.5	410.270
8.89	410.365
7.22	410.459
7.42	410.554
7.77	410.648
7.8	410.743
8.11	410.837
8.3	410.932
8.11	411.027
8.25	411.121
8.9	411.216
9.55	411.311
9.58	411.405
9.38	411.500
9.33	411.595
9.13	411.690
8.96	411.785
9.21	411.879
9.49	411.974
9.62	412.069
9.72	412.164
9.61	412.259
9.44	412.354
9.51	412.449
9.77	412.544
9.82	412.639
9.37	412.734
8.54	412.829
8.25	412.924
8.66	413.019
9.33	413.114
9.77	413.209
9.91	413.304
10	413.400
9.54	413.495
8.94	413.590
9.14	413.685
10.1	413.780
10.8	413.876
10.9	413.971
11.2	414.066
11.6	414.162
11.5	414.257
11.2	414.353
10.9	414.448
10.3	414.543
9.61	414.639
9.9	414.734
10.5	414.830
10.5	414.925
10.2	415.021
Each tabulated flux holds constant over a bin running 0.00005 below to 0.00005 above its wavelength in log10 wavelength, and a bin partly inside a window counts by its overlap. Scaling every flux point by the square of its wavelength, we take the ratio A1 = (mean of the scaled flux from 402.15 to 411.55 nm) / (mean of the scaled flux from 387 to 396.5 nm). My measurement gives 1.21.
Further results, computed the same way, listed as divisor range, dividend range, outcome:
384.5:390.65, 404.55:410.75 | 1.17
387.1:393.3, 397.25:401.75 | 1.13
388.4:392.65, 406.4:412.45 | 1.13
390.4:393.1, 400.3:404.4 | 1.20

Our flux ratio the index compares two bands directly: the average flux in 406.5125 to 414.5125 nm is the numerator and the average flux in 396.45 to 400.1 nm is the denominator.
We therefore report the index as 1.1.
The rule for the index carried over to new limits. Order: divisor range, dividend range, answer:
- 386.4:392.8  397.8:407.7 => 1.10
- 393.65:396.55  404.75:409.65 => 1.10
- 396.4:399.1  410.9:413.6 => 1.10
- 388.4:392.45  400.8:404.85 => 1.19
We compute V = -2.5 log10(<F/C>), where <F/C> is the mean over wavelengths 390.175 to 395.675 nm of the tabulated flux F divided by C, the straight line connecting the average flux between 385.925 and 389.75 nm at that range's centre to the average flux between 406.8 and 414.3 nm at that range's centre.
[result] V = 0.04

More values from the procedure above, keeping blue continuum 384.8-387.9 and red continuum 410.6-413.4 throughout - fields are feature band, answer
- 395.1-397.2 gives 0.148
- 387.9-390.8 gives 0.184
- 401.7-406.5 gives -0.158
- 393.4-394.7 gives 0.161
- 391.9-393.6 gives 0.143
